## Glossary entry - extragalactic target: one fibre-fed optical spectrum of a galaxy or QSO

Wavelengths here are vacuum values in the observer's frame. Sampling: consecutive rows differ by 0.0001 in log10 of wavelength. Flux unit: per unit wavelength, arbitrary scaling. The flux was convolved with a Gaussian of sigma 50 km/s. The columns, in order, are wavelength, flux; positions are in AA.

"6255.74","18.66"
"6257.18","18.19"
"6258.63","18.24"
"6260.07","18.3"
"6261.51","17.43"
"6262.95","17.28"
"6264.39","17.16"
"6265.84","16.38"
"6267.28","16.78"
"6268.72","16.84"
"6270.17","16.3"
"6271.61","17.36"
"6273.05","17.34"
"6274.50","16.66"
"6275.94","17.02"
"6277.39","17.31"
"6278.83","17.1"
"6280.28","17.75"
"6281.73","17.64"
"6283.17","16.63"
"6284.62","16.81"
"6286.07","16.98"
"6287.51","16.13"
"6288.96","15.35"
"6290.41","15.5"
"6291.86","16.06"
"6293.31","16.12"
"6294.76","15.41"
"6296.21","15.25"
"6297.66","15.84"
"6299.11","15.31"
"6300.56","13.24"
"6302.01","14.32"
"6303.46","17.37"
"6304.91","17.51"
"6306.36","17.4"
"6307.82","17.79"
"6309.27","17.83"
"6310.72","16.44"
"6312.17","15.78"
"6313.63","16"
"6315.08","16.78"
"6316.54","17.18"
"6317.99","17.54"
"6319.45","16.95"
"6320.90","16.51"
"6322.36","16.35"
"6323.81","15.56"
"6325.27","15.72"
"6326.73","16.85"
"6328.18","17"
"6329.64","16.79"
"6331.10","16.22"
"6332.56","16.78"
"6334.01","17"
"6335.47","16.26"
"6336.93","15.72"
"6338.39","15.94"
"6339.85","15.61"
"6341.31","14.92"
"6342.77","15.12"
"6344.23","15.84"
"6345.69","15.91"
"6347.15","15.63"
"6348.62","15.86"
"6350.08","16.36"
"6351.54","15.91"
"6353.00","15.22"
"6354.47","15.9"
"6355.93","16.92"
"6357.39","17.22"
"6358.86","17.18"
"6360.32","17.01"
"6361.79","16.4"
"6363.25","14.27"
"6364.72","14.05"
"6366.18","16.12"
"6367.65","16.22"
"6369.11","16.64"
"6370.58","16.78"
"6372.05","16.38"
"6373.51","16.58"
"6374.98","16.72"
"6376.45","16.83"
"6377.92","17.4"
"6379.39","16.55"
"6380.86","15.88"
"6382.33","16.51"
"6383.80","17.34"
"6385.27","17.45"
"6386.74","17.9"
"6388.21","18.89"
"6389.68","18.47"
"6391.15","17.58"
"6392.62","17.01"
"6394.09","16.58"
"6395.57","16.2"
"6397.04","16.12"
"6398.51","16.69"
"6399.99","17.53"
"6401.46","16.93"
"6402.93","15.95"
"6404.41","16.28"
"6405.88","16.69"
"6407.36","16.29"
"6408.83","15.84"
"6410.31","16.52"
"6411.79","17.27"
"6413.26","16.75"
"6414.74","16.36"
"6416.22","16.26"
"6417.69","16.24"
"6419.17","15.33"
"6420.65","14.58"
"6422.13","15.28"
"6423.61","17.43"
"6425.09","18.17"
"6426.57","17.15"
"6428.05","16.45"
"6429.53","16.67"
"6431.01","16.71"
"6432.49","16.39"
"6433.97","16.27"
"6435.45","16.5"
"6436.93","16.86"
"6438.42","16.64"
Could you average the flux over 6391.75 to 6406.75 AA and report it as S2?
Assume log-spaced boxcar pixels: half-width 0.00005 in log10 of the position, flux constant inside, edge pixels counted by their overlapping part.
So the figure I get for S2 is 16.6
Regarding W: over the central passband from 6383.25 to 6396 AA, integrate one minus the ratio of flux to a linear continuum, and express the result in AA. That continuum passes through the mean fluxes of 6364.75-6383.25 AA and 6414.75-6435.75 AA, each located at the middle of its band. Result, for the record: -0.84 AA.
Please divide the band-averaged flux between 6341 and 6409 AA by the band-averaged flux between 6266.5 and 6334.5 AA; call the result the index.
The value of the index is 1.00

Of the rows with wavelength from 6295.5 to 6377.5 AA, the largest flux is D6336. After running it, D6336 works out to 17.83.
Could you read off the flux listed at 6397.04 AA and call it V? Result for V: 16.12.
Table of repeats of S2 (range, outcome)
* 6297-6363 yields 16.3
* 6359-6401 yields 16.7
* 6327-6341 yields 16.3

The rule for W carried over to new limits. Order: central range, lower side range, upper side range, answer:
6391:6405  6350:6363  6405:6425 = -0.29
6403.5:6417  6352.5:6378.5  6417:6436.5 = -0.07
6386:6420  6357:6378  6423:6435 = -0.22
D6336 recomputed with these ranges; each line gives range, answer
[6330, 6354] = 17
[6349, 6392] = 18.89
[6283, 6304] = 17.37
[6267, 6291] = 17.75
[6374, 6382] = 17.4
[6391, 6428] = 18.17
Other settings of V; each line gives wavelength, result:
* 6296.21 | 15.25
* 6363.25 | 14.27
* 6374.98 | 16.72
